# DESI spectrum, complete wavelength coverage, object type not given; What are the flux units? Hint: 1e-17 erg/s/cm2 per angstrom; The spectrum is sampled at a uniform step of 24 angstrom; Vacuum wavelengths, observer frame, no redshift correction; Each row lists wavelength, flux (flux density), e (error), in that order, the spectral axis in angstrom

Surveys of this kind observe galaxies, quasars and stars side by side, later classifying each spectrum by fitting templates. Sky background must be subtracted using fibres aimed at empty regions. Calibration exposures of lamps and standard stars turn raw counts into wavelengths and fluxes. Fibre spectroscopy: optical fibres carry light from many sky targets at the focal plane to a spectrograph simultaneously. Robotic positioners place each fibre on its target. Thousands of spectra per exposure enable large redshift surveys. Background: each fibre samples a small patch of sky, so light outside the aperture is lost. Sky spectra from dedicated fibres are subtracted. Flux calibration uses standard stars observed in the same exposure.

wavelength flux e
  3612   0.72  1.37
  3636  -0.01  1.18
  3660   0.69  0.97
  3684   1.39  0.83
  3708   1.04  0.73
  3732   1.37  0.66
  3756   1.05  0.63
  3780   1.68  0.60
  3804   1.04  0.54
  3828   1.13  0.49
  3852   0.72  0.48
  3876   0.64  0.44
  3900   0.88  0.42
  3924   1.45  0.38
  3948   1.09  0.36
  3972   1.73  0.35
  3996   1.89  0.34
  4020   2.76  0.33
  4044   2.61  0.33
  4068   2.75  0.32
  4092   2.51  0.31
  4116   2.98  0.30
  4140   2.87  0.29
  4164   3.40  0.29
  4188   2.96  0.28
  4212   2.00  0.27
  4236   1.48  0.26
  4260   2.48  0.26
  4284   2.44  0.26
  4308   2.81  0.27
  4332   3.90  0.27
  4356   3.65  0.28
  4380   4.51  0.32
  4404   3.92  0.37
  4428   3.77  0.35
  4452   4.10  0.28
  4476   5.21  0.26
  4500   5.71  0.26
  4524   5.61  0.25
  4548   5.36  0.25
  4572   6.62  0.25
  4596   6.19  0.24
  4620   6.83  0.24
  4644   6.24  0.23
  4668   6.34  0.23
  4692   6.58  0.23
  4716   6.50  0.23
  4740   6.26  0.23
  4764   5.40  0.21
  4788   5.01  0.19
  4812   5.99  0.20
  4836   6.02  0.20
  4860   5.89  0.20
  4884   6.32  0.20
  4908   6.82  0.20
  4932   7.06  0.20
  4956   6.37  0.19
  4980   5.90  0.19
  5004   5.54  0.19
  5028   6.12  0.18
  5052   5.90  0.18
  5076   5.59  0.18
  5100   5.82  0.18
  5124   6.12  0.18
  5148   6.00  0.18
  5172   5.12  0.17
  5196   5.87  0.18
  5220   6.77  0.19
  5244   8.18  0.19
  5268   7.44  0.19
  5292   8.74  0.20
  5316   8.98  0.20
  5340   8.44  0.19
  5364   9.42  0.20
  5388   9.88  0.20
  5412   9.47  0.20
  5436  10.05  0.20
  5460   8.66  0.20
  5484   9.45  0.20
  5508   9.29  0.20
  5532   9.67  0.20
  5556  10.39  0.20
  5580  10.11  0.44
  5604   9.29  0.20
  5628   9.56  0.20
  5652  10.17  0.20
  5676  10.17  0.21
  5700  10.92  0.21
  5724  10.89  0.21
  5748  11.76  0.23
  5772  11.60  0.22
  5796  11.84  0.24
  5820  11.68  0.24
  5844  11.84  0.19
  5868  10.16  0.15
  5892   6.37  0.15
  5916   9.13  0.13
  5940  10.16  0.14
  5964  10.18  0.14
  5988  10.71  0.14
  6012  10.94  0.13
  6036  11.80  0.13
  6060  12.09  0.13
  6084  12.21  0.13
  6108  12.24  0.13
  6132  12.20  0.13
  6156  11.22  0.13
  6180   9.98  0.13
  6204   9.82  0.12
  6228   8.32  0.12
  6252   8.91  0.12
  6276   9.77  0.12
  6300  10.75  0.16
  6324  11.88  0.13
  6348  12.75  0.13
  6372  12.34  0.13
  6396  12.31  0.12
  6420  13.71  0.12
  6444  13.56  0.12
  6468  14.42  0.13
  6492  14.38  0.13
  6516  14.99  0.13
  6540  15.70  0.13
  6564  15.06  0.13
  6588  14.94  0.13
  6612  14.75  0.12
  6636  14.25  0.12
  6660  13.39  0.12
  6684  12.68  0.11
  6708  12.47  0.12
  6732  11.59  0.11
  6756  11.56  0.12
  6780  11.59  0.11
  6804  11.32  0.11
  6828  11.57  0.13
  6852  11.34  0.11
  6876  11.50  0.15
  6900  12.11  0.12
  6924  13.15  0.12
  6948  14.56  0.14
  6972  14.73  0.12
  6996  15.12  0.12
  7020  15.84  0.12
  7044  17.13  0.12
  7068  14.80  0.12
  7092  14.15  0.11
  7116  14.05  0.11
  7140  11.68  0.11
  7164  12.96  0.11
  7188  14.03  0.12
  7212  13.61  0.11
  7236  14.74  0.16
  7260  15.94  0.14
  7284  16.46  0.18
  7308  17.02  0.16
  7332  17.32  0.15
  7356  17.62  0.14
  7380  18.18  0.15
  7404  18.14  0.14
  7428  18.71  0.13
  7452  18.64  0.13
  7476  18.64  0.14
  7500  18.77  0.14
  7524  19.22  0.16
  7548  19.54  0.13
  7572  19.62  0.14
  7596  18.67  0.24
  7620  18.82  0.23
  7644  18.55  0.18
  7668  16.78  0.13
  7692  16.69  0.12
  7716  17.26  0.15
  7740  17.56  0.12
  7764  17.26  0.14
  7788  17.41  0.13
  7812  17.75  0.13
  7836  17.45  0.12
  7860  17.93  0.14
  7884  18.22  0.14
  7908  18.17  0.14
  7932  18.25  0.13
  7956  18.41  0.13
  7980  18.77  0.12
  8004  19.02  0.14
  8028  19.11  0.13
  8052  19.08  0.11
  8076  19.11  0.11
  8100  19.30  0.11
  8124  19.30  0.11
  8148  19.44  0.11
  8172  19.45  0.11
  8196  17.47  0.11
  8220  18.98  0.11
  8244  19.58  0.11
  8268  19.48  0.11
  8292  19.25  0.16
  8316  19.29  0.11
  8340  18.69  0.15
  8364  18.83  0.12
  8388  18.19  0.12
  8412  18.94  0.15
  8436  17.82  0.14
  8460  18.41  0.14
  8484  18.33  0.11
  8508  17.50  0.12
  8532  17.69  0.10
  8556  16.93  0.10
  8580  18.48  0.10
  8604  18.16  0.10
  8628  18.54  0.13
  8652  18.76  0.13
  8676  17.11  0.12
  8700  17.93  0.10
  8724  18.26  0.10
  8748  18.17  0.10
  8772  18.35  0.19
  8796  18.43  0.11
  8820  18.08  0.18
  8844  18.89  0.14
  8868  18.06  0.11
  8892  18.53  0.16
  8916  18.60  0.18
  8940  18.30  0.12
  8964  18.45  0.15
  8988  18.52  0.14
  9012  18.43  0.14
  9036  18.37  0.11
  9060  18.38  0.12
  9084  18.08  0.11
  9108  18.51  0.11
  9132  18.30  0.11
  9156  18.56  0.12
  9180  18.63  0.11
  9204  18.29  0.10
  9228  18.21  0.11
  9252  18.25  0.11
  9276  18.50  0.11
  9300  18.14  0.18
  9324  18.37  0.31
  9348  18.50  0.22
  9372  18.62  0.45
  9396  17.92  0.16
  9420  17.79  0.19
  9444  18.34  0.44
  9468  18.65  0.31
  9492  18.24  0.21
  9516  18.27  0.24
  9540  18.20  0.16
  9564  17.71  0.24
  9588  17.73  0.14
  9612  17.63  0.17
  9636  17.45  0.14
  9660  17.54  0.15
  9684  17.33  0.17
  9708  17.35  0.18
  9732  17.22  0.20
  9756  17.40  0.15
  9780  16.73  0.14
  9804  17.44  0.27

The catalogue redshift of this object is 0.000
